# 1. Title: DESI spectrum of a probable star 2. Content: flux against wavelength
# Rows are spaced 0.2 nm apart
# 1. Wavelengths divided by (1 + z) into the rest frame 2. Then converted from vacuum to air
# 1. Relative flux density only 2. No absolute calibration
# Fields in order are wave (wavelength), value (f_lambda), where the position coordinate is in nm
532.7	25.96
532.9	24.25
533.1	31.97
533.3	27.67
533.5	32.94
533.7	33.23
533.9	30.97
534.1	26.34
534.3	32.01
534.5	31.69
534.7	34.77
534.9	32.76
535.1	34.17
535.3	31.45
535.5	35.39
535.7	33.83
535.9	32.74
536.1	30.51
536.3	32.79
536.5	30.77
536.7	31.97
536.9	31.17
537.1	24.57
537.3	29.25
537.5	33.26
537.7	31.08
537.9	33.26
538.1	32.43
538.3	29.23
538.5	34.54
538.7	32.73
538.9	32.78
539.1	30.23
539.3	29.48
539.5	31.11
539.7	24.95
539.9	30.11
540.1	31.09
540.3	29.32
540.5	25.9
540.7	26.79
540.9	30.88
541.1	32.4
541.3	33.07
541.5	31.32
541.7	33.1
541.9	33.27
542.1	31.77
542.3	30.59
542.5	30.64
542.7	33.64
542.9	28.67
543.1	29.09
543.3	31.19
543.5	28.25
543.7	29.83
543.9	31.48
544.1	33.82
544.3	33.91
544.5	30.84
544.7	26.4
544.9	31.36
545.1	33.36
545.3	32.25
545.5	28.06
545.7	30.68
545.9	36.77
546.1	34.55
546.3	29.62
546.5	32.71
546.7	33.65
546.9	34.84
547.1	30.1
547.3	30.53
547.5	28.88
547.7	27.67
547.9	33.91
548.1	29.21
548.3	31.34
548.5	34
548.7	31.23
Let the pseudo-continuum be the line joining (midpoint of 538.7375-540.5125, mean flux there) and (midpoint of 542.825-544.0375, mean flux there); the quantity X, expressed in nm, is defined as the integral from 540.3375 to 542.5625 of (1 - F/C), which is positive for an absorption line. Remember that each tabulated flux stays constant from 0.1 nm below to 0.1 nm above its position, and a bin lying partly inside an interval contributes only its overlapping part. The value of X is -0.08 nm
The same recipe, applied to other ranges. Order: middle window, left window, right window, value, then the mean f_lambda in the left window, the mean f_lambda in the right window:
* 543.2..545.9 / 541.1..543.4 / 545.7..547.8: 0.05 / 31.5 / 31.9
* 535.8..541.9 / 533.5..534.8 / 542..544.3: 0.09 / 31.6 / 31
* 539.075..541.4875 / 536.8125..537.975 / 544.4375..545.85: 0.06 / 30.4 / 30.6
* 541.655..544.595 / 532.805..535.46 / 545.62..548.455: 0.03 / 31.2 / 31.8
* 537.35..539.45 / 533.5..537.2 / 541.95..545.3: -0.02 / 31.8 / 31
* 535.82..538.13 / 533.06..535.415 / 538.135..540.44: -0.01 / 31.7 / 30.5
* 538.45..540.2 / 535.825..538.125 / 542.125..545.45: 0.02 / 31.1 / 30.9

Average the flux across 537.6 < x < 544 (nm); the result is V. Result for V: 30.8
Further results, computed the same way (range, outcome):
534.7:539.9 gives 31.5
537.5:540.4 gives 31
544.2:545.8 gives 30.9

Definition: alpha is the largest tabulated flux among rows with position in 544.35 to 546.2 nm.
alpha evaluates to 36.77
